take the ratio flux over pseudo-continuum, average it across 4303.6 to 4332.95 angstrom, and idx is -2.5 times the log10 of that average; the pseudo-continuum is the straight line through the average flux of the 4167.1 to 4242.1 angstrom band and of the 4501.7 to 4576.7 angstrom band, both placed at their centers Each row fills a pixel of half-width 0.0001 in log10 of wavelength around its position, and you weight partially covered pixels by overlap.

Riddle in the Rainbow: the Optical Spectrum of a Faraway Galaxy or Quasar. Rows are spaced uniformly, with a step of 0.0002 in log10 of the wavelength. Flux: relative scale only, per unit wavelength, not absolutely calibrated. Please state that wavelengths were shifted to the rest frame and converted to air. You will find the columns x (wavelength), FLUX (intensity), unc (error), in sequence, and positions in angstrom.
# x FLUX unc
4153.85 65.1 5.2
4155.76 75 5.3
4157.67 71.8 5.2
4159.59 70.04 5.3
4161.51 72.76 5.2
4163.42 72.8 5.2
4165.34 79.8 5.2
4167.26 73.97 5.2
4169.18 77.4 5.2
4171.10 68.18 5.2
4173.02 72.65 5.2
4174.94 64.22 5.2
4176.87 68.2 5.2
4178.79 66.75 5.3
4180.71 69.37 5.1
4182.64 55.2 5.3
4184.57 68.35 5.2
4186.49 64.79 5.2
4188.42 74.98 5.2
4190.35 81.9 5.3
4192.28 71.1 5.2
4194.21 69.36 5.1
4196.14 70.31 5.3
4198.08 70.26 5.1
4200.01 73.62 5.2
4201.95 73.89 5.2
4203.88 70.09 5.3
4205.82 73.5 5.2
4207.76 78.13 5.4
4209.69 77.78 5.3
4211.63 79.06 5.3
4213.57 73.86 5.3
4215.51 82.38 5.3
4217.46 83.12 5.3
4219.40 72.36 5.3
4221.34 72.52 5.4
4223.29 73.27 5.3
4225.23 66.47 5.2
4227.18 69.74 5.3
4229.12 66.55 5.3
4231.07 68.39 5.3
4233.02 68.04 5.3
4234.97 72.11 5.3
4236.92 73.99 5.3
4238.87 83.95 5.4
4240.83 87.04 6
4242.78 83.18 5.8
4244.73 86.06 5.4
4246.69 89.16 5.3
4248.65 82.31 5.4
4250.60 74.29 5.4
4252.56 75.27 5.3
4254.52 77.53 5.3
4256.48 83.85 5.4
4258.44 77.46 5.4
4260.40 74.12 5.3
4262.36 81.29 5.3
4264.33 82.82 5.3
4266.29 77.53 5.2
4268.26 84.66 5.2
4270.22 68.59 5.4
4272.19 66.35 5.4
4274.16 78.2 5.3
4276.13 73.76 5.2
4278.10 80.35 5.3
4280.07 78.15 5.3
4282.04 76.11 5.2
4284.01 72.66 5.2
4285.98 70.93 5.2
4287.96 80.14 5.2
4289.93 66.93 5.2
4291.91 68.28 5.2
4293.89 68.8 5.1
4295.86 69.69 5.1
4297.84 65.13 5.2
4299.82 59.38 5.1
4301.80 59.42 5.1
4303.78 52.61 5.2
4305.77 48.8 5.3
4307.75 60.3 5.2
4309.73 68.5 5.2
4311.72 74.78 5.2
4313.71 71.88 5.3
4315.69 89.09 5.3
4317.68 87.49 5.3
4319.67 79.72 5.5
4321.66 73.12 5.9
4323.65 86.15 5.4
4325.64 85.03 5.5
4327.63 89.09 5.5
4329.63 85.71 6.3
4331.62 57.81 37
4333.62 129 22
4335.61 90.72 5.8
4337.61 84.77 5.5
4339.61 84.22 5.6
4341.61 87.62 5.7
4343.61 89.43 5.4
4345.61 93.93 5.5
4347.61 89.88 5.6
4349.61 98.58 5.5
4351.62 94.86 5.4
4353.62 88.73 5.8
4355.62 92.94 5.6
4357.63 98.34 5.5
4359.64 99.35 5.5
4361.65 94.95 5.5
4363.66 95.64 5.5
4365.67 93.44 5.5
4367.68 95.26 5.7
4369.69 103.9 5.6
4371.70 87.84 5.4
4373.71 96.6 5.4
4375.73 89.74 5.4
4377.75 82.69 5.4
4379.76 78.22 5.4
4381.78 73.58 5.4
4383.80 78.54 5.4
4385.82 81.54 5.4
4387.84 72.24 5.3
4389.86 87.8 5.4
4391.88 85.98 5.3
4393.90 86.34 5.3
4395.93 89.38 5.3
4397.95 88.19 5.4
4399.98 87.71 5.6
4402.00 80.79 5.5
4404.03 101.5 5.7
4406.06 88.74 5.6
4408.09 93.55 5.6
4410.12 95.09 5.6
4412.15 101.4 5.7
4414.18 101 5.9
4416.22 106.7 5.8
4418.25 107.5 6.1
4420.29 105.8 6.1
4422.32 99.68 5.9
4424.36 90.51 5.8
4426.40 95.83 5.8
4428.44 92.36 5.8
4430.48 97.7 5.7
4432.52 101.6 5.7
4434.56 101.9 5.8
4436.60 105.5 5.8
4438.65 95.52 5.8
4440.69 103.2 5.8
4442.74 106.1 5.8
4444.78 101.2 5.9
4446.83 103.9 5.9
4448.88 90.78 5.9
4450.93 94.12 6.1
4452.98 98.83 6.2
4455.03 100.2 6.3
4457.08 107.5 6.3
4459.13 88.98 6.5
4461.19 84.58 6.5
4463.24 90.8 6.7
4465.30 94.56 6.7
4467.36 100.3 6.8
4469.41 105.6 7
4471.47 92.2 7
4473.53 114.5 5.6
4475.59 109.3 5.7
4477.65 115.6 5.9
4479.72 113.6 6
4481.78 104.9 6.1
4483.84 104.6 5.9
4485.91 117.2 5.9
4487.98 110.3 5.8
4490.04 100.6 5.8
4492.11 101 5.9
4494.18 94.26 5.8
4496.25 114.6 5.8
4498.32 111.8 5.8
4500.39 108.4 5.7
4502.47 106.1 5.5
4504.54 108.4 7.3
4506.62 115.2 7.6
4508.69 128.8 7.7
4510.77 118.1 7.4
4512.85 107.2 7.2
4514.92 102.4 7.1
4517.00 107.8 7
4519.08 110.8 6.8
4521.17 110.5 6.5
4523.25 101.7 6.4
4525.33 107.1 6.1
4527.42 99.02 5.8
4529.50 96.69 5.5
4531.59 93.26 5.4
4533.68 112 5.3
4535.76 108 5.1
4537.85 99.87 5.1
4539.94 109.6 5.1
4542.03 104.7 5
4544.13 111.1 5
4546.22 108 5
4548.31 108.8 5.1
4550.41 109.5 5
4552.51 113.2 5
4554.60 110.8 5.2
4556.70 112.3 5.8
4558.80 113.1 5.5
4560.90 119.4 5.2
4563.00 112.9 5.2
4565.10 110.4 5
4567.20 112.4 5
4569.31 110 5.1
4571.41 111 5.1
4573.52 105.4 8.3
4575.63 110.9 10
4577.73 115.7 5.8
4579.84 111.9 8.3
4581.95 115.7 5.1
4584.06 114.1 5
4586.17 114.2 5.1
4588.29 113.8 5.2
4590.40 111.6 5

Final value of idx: 0.13 mag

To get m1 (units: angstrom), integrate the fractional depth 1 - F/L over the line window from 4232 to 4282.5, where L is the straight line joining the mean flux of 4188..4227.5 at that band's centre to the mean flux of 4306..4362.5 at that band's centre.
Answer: 0.34 angstrom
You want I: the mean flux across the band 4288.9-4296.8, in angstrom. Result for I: 68.5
